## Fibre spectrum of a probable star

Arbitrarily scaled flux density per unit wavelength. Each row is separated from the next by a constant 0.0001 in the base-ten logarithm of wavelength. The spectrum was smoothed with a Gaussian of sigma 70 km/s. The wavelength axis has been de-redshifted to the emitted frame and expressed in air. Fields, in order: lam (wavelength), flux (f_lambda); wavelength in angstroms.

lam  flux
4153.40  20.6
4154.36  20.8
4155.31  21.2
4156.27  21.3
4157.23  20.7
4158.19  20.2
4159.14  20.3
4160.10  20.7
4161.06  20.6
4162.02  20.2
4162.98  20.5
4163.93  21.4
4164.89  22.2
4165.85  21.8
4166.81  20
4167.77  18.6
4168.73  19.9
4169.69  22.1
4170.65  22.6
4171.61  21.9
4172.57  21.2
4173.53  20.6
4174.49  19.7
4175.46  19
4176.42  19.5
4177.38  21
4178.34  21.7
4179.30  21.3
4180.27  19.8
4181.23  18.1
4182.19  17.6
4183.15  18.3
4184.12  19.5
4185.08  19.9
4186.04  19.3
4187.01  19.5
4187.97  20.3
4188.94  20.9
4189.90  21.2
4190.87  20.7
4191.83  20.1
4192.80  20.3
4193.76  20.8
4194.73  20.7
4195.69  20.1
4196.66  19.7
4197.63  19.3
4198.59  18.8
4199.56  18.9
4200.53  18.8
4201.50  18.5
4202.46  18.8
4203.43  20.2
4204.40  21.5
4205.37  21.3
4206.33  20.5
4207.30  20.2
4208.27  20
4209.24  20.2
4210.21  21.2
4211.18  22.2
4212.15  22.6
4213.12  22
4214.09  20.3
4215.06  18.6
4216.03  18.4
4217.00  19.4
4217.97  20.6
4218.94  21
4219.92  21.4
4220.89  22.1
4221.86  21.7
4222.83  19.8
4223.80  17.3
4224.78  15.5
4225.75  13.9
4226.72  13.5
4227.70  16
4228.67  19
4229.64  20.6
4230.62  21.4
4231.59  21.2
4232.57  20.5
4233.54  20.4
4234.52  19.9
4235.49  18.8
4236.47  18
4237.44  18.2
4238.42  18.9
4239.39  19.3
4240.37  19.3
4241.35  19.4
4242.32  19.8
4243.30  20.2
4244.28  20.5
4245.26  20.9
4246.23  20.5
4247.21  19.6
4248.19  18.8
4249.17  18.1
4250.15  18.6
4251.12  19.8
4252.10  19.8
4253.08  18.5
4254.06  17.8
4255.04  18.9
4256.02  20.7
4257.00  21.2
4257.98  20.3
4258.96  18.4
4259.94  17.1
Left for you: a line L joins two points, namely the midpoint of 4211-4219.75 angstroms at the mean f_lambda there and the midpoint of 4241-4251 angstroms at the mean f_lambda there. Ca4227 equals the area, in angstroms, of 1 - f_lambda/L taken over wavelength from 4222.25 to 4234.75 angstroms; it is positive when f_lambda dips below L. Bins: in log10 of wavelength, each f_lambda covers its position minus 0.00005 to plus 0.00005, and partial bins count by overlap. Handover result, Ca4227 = 1.1 angstroms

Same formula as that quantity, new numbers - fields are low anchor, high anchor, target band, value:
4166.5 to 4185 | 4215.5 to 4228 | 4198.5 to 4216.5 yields -1.10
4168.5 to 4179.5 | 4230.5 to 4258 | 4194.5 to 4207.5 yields 0.39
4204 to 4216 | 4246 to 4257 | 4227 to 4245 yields 0.32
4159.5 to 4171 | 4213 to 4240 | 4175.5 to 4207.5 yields 0.37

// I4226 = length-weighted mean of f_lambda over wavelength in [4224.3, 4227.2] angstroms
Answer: 14.3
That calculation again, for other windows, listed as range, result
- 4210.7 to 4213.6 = 22.3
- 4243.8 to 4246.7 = 20.7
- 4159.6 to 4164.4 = 20.7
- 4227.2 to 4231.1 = 19.2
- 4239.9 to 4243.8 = 19.7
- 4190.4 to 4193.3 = 20.4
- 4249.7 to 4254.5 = 18.9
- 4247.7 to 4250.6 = 18.5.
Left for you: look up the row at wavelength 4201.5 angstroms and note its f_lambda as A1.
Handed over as 18.5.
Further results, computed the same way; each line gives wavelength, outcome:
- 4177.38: 21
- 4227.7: 16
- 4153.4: 20.6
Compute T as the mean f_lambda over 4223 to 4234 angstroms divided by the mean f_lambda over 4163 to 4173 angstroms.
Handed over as 0.86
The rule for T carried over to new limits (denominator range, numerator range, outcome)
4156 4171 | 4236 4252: 0.93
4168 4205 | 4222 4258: 0.95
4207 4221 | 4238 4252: 0.95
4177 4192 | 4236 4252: 0.97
